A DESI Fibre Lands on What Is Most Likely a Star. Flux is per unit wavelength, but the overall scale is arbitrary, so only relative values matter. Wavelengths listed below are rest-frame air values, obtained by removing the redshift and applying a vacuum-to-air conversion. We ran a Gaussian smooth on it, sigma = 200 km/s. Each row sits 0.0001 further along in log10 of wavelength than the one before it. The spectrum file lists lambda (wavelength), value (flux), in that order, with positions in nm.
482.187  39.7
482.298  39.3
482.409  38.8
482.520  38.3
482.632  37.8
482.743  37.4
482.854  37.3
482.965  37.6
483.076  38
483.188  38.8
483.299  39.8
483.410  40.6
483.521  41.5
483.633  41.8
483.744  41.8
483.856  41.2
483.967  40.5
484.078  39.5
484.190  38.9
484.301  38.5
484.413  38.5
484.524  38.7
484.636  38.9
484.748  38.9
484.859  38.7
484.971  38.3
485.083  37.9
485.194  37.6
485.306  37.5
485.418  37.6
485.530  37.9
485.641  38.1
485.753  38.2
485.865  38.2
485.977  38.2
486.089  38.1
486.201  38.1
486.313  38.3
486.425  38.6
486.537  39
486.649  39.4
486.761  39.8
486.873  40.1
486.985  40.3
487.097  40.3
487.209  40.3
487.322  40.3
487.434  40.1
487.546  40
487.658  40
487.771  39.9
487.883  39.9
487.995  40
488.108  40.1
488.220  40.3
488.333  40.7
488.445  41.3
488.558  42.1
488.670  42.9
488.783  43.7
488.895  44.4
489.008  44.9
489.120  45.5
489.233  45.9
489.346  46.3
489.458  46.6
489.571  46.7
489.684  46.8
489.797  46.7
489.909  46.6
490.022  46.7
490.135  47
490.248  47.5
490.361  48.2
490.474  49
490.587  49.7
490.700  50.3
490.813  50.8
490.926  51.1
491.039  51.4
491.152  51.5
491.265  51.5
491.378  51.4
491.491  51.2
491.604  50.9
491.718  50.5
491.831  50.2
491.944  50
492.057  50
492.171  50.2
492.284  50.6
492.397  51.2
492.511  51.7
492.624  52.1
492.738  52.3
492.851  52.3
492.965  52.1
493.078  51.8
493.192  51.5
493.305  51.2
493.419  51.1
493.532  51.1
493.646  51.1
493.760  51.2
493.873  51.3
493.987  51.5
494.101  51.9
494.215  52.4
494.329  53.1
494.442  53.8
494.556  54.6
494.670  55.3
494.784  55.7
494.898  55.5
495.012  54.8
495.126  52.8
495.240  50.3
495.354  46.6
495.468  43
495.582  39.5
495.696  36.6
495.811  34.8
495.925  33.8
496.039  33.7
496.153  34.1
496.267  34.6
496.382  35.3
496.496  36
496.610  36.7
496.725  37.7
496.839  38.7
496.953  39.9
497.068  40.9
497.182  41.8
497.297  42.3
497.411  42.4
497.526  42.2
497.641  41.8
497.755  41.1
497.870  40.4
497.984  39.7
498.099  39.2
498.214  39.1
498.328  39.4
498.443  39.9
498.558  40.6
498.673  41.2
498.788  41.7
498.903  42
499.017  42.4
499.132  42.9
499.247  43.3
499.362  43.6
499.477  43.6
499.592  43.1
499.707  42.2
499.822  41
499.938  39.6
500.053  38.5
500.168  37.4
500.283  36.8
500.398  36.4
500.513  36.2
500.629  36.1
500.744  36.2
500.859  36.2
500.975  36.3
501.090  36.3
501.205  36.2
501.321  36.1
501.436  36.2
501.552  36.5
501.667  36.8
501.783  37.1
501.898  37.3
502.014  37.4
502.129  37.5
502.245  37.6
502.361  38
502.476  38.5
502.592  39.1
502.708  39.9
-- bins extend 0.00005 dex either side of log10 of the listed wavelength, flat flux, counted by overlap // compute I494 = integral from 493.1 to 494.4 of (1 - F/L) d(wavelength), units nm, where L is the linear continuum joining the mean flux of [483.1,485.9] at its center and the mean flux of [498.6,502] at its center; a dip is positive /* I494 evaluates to -0.42 nm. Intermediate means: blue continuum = 39.1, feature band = 51.6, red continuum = 38.9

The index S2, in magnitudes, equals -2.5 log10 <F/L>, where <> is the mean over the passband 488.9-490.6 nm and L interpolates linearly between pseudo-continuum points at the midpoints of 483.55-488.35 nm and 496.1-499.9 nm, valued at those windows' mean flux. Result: -0.18 mag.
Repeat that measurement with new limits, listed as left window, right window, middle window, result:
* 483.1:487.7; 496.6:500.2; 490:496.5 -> -0.21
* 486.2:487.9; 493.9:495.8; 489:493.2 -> -0.10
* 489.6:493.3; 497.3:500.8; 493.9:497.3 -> 0.02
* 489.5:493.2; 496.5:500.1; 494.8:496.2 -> 0.03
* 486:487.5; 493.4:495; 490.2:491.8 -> -0.07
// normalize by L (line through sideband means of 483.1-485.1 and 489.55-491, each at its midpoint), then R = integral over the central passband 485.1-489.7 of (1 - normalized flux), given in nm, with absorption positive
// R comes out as 0.366 nm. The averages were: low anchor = 39.6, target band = 40.8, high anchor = 48.3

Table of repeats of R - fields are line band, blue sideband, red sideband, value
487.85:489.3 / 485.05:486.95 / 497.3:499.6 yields -0.13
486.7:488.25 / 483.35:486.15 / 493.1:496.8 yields 0.03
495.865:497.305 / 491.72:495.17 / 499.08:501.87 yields 0.28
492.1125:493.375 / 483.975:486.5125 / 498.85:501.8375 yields -0.42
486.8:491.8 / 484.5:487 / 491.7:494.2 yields -0.04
